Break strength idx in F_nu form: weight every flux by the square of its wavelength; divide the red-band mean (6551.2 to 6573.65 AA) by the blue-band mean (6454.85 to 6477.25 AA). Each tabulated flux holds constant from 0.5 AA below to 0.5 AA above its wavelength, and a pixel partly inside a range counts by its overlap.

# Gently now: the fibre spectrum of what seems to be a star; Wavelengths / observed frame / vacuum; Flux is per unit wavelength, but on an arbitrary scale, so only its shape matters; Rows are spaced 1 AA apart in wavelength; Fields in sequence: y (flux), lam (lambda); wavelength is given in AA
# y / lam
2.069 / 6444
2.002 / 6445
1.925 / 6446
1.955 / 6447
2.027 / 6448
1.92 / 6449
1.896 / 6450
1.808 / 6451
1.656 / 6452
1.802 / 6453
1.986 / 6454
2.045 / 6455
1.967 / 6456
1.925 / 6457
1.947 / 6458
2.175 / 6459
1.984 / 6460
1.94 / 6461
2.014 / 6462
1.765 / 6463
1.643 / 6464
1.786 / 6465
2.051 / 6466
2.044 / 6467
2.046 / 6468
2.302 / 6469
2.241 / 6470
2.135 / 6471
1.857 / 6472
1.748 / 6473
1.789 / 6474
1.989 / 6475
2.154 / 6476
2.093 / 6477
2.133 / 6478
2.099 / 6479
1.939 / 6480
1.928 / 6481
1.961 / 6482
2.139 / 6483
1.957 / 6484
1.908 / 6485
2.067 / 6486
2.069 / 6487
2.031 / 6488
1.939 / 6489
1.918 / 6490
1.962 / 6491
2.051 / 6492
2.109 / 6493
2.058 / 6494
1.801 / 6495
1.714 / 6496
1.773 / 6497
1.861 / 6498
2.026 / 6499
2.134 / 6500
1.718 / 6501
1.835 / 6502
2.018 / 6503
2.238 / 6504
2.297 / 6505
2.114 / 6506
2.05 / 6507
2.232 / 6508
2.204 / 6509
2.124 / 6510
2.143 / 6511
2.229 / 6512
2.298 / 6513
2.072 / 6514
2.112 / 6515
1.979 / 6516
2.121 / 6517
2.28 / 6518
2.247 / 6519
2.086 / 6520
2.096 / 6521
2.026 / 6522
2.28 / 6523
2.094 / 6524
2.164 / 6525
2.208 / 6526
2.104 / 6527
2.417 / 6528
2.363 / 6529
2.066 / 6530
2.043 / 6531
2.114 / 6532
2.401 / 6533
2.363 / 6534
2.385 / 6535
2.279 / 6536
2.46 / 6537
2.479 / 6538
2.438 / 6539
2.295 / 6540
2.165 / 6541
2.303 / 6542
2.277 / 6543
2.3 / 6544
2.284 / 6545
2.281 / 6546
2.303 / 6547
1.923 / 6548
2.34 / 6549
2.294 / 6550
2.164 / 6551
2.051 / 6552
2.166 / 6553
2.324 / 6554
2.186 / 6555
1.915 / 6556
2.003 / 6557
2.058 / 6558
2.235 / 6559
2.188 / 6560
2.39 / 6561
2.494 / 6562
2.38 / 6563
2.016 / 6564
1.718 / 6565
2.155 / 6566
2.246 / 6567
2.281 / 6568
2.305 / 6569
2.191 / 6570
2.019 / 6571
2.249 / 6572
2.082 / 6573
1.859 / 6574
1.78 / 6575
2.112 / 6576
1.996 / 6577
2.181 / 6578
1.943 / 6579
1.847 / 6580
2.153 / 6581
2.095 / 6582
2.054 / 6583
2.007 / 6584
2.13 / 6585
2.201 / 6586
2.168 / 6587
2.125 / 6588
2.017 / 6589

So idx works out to 1.12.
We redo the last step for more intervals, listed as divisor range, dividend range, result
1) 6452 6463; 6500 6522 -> 1.10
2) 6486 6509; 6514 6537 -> 1.11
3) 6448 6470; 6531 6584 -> 1.15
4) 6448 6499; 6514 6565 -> 1.15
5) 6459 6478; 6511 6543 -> 1.14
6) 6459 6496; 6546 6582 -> 1.10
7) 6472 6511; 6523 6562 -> 1.13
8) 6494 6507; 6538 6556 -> 1.15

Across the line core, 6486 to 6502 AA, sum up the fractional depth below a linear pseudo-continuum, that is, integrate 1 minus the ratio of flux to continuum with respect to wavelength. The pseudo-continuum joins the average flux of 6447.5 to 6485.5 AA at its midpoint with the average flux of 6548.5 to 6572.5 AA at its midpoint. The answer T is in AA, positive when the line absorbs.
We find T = 0.68 AA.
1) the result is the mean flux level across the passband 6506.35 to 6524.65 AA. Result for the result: 2.15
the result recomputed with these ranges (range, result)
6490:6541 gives 2.14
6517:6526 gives 2.16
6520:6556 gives 2.23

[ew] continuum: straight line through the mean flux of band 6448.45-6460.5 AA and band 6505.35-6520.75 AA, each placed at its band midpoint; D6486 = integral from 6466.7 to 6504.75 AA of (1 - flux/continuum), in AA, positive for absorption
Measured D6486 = 0.9 AA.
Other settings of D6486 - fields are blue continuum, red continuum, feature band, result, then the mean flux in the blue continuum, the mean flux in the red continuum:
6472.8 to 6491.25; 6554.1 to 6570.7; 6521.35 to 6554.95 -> -2.0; 2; 2.17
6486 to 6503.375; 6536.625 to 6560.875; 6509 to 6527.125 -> -0.7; 1.95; 2.23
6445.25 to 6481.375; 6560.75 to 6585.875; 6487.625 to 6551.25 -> -3.5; 1.96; 2.11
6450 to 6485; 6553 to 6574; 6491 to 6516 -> 0.0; 1.97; 2.16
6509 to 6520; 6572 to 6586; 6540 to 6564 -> -1.5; 2.16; 2.03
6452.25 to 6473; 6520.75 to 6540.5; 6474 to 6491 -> 0.4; 1.97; 2.26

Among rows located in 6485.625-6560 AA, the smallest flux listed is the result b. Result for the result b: 1.714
